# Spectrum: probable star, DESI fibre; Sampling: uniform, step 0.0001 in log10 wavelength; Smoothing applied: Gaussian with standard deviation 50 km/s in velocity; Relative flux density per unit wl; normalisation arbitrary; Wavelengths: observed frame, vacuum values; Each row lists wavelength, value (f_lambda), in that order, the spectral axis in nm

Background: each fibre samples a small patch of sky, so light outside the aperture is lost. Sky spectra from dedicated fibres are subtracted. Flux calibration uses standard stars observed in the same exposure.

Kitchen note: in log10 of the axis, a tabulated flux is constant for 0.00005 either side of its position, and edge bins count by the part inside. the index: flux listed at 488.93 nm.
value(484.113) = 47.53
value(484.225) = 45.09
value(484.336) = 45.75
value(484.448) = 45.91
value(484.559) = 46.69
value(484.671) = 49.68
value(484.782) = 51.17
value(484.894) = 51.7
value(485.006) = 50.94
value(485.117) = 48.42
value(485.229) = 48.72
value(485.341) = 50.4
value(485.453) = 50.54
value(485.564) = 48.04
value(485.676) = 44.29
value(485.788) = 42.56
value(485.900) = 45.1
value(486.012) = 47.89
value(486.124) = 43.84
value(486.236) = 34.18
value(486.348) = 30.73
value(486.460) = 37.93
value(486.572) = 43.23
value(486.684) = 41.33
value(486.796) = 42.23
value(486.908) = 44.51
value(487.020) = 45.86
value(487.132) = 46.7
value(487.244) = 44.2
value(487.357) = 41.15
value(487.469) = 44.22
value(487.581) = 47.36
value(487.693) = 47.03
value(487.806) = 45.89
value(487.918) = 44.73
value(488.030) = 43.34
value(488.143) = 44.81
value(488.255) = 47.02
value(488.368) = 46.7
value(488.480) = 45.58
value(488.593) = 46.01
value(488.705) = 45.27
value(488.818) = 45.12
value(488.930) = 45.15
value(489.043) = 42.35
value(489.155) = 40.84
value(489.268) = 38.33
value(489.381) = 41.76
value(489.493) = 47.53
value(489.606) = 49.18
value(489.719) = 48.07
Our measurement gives 45.15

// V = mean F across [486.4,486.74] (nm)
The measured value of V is 40.7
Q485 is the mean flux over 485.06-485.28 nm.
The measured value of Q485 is 48.7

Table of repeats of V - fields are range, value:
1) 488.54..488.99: 45.4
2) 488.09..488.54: 46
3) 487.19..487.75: 44.7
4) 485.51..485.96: 45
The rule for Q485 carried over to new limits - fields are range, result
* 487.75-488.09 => 44.7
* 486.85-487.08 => 45.3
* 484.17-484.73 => 46.7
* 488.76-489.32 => 42.4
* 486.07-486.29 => 39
